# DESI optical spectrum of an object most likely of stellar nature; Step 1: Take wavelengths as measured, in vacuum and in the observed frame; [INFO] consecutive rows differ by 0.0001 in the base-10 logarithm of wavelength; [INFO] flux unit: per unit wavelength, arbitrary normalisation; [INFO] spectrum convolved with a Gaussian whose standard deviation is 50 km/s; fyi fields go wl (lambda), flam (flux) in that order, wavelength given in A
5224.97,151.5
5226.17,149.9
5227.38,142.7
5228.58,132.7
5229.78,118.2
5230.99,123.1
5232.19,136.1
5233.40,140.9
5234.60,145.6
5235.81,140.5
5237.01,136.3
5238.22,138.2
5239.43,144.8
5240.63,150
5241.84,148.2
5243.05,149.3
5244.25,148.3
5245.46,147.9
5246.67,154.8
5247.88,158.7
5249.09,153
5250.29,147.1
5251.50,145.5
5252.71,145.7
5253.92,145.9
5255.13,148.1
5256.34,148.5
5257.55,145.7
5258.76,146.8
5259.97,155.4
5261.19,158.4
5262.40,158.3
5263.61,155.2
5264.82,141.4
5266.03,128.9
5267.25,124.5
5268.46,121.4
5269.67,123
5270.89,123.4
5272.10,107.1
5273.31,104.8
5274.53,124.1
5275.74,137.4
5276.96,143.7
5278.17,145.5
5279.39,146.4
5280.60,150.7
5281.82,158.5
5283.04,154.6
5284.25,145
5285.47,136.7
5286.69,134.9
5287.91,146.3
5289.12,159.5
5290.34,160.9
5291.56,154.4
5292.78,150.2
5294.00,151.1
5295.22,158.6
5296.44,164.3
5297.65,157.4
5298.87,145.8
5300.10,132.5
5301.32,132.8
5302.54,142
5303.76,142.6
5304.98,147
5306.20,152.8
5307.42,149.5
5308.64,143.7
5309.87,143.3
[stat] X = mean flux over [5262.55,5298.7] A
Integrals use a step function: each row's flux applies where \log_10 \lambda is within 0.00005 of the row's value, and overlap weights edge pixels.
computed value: 142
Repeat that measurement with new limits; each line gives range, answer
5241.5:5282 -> 142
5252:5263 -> 150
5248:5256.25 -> 148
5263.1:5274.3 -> 125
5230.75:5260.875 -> 146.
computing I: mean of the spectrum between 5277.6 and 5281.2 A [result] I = 148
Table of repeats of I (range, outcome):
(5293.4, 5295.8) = 155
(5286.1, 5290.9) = 150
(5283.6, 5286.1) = 141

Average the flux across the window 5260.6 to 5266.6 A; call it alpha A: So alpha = 149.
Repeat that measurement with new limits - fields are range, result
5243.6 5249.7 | 153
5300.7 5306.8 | 144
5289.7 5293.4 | 155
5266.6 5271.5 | 123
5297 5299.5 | 152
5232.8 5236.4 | 142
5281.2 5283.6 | 156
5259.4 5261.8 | 156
